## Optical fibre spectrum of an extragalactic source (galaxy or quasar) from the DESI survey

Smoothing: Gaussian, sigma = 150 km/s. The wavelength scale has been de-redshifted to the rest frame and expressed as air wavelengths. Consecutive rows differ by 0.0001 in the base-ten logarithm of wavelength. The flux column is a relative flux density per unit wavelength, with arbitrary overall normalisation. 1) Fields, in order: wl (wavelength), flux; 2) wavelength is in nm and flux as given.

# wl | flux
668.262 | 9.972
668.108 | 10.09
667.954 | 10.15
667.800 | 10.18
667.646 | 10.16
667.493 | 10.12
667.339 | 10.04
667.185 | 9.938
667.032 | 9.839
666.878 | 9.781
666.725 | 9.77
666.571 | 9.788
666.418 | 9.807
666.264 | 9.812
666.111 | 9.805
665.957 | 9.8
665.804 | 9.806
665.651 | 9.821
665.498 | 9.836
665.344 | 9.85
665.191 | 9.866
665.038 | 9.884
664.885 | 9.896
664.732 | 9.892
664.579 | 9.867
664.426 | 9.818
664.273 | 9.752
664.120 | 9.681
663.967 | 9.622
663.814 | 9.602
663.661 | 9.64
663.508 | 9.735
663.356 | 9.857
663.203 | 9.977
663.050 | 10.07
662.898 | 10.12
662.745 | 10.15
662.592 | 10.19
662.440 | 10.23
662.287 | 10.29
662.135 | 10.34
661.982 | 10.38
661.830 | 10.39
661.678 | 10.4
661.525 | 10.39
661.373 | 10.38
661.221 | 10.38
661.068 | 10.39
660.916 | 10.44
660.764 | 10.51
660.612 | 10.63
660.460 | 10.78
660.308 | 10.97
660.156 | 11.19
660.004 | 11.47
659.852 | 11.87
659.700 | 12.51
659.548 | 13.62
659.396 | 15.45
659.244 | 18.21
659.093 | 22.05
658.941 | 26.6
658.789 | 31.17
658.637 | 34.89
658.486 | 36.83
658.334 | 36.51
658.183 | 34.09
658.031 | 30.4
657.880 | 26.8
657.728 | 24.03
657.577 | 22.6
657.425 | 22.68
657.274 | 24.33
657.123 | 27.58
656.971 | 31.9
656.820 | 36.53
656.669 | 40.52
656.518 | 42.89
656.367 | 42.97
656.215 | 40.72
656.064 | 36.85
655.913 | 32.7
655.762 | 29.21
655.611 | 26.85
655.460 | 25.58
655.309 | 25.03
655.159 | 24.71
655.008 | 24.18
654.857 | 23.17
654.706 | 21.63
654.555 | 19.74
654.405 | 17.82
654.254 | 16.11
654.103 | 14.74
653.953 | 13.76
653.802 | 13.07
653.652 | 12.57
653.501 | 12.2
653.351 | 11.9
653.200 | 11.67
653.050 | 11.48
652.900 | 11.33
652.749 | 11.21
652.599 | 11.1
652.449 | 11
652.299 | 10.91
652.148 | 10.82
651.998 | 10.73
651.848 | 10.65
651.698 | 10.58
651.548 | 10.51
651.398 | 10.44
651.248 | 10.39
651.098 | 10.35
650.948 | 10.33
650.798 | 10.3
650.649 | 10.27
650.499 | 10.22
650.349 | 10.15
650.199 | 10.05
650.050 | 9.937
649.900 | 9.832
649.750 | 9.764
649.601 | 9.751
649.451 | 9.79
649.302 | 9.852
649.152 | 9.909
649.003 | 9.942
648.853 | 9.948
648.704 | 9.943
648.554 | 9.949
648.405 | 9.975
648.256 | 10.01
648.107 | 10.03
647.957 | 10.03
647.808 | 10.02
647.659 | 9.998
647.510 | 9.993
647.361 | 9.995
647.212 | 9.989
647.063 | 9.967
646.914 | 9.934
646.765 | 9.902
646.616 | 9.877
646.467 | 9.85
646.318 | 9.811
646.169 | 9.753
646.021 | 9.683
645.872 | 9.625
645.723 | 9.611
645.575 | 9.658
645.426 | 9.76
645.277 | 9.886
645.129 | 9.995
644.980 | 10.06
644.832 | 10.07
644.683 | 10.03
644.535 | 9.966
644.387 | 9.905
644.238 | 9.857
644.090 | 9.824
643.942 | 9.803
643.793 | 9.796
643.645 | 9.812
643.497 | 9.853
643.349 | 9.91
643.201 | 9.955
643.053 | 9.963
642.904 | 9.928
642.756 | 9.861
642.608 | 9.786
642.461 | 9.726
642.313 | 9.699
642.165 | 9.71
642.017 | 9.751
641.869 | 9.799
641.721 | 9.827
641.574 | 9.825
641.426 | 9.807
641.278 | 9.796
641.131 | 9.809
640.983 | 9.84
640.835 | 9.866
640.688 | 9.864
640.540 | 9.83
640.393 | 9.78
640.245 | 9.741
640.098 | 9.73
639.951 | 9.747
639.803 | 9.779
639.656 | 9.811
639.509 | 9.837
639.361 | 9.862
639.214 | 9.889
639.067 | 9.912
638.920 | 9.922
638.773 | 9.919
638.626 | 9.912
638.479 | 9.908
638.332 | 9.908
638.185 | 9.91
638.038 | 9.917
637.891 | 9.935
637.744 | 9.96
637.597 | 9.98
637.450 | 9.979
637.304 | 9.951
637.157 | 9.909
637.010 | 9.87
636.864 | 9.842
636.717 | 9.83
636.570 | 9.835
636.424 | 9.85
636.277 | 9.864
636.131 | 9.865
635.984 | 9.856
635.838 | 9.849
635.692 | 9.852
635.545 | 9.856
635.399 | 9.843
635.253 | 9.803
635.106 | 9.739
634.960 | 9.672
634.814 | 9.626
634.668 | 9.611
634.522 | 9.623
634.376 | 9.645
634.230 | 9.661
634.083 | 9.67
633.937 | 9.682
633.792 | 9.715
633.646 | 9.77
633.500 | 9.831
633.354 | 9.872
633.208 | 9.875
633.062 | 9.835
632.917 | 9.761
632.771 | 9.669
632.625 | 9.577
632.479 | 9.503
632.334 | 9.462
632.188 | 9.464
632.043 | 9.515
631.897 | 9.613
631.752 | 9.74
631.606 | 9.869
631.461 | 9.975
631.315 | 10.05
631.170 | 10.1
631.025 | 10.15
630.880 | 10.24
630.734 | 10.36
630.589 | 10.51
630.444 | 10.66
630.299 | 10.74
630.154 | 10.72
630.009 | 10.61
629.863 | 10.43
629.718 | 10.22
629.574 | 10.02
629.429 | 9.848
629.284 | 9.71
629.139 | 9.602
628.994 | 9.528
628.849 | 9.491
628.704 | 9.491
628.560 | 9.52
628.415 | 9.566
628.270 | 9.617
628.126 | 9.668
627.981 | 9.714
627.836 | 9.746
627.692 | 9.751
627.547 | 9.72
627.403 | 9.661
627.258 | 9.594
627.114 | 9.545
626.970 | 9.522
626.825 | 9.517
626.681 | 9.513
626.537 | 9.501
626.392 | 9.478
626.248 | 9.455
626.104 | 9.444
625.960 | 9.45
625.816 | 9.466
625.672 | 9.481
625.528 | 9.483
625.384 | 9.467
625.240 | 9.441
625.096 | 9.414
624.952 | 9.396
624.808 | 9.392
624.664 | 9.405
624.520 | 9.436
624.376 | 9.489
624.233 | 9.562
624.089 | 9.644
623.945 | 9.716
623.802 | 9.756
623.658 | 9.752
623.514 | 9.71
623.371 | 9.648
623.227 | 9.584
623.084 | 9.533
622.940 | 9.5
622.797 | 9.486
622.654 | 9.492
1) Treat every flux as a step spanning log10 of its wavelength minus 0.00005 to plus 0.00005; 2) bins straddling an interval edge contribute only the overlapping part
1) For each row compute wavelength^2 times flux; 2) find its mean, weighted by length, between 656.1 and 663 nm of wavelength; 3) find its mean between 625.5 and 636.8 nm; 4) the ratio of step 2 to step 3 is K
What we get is 2.27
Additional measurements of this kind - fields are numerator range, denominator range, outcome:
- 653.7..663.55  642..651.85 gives 2.11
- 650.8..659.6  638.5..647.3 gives 2.29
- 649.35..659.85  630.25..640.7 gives 2.14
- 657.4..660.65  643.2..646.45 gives 2.30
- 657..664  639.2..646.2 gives 1.76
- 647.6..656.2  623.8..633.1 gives 1.57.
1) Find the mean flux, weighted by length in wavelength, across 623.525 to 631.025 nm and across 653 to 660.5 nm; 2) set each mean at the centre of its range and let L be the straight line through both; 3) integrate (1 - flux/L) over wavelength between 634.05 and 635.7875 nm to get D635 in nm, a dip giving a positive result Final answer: 0.47 nm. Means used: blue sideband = 9.74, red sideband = 23.6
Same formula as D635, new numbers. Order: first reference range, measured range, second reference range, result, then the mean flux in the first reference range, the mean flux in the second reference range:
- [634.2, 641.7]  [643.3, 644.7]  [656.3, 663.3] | 0.29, 9.83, 19.4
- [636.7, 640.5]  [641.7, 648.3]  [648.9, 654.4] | 0.39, 9.88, 11.1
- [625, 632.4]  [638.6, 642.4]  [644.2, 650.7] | 0.02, 9.78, 9.92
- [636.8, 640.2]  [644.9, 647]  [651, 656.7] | 0.66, 9.89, 19.1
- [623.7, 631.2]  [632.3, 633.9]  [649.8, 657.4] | 0.27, 9.75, 18.7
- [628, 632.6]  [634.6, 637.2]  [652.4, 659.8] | 0.63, 9.93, 23.8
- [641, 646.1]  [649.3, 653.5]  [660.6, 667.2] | -0.29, 9.83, 10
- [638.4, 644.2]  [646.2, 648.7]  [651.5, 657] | 0.84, 9.83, 20.8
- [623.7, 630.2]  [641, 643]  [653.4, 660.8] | 0.83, 9.65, 23.8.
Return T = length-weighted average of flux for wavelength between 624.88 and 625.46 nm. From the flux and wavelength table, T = 9.43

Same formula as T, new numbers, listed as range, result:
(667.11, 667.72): 10.1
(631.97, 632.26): 9.5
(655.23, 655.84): 26.7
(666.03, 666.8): 9.79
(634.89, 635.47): 9.76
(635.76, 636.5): 9.87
